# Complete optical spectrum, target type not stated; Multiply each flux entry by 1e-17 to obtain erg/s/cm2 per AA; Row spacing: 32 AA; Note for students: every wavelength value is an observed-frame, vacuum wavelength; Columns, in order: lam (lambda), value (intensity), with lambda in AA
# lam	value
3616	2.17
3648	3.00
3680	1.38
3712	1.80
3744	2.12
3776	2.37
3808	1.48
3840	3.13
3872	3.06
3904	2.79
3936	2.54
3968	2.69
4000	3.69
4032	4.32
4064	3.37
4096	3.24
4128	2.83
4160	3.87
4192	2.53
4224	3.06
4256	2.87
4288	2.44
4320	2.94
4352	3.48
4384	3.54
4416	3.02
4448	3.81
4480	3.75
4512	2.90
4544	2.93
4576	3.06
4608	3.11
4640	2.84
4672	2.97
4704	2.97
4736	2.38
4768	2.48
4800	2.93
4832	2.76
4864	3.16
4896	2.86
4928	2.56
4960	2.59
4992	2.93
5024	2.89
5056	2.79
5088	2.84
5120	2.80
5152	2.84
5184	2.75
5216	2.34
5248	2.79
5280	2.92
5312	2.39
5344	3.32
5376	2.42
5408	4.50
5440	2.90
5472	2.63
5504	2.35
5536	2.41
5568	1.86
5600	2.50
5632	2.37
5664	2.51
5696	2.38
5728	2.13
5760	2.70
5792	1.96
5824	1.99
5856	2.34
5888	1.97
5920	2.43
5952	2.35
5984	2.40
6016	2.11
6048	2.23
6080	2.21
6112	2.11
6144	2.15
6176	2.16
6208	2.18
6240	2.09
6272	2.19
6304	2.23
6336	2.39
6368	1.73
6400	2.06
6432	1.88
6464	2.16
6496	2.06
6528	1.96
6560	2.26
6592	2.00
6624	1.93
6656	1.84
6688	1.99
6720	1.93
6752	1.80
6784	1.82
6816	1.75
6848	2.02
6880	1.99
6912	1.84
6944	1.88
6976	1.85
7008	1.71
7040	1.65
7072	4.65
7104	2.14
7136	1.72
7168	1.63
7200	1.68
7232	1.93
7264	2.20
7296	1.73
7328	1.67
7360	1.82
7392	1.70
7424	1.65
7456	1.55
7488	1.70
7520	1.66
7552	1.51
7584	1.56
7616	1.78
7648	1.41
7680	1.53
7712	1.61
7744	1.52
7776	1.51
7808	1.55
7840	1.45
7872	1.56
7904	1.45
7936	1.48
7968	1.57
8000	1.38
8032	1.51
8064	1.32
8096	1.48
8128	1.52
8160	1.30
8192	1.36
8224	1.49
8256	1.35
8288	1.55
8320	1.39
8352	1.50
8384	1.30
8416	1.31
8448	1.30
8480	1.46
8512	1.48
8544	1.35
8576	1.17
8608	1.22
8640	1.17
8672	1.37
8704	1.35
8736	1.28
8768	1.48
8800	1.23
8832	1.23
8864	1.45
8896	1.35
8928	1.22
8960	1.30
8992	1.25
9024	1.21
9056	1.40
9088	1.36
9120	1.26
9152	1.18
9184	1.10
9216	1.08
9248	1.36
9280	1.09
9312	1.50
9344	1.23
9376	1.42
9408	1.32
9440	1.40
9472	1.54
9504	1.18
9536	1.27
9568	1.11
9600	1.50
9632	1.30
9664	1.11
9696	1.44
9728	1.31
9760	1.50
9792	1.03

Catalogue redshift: 0.08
